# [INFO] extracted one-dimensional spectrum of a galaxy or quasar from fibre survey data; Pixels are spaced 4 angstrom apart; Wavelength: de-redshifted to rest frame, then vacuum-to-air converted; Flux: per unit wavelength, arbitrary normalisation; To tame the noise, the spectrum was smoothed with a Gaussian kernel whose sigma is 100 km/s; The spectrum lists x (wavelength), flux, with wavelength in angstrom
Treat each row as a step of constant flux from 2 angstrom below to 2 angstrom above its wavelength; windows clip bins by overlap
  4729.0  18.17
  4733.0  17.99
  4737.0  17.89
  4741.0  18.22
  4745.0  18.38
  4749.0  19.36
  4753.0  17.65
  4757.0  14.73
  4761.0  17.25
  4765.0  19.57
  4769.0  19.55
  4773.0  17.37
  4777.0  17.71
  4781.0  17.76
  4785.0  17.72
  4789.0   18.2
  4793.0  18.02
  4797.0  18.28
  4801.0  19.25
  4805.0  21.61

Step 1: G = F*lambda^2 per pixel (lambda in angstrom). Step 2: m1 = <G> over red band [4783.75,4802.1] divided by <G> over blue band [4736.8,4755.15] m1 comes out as 1.02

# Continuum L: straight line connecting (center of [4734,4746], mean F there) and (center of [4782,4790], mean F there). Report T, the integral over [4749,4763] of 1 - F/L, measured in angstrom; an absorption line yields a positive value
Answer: 0.9 angstrom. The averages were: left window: 18.1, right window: 17.9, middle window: 16.9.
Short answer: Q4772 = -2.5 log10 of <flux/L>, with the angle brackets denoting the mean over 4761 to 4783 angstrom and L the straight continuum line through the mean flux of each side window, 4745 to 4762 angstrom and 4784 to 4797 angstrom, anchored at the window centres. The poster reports -0.03 mag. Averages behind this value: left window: 17.4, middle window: 18.3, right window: 18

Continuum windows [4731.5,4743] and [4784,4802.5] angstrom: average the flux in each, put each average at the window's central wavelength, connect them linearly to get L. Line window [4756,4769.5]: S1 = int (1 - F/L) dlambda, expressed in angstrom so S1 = 0.3 angstrom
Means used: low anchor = 18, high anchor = 18.3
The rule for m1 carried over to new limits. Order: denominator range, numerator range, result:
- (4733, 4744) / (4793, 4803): 1.06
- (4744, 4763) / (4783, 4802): 1.06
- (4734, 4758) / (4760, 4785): 1.03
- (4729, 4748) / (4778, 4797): 1.01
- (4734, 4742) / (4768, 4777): 1.02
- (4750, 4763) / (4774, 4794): 1.08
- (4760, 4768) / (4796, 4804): 1.04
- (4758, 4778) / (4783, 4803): 1.02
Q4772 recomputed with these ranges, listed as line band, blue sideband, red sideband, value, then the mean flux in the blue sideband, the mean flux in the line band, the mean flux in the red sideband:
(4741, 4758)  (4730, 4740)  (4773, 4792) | 0.010 mag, 18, 17.8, 17.8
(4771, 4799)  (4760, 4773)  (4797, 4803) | 0.057 mag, 18.7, 17.9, 18.9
